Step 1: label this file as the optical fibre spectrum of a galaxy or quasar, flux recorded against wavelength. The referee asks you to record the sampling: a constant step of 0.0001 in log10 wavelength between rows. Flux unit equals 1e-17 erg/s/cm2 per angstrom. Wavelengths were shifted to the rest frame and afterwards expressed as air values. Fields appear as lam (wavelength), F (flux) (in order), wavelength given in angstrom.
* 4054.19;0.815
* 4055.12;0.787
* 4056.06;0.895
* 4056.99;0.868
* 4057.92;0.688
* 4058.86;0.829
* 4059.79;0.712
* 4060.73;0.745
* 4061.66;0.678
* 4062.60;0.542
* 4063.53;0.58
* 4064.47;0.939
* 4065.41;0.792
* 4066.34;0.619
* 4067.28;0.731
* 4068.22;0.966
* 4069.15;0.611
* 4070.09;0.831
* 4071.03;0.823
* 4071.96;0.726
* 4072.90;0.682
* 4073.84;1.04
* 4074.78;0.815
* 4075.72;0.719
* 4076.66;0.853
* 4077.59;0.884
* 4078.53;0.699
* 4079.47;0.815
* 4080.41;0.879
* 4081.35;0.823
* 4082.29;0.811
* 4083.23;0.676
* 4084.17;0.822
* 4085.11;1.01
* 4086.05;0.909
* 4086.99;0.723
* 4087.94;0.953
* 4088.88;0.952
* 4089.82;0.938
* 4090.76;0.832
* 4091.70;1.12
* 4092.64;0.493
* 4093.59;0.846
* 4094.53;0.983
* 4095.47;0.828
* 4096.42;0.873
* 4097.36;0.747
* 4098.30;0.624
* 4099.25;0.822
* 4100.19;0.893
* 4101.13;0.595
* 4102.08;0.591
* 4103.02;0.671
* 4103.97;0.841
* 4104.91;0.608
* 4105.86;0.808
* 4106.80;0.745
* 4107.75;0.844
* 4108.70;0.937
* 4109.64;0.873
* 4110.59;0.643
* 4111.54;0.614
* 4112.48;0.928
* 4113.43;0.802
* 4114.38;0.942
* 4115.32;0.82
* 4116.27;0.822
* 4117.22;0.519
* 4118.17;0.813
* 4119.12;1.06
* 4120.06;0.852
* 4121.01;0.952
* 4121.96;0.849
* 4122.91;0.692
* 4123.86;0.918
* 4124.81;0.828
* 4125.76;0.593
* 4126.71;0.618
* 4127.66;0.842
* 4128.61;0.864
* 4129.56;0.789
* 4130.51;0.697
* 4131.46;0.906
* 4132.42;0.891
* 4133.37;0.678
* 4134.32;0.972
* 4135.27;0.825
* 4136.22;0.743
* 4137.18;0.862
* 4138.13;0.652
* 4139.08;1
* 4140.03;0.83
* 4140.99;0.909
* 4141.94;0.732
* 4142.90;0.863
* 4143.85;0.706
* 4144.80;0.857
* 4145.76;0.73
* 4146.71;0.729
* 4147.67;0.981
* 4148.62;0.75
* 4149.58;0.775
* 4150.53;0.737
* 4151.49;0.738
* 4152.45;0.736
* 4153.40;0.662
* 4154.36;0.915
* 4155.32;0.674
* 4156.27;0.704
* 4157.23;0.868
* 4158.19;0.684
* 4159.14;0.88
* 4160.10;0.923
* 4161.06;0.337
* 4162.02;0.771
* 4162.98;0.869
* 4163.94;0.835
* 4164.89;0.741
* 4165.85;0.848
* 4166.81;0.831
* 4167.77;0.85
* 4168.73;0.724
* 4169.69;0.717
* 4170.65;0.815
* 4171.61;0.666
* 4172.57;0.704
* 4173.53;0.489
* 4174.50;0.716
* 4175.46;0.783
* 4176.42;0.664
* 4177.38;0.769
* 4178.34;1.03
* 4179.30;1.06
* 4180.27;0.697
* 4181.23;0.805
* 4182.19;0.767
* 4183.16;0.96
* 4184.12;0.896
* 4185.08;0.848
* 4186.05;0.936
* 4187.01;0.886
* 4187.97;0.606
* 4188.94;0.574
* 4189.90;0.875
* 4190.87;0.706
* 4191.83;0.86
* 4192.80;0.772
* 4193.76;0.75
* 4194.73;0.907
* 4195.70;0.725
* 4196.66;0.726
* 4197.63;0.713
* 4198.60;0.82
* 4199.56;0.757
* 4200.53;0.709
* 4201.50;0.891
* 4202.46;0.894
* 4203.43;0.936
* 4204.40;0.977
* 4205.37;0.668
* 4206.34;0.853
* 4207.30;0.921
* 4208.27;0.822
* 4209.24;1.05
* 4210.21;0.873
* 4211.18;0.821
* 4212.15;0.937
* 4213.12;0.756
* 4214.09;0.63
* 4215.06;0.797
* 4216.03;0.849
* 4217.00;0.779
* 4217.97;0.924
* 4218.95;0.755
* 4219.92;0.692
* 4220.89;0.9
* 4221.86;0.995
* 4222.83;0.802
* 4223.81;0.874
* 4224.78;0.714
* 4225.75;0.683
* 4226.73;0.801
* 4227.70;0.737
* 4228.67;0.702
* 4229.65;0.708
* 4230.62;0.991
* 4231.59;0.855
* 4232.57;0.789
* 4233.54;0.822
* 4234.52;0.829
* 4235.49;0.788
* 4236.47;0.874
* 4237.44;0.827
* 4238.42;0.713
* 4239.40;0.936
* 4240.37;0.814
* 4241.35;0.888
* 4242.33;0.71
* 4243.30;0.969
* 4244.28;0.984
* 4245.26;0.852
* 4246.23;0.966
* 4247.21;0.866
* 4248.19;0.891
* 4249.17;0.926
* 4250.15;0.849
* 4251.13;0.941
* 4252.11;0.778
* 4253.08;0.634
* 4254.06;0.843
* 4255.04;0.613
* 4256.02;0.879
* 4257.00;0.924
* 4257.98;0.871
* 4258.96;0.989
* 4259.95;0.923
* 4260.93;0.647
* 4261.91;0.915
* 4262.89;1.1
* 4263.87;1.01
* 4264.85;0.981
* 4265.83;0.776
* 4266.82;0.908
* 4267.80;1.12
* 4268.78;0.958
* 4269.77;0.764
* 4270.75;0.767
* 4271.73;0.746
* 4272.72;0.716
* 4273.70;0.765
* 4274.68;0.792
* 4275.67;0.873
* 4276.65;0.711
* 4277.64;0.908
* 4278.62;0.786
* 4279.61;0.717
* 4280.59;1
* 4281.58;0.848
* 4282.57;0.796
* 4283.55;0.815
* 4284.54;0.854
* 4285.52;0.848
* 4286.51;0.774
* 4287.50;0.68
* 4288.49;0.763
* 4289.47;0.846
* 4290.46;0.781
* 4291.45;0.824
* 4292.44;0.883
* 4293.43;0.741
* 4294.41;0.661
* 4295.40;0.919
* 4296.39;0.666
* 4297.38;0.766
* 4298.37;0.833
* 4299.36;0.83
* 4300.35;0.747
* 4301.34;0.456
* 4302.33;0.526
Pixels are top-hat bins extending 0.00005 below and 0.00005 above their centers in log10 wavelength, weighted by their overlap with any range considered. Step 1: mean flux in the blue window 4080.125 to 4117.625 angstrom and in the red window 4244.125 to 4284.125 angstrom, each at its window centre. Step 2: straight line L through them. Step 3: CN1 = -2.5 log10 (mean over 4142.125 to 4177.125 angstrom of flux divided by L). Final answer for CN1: 0.090 mag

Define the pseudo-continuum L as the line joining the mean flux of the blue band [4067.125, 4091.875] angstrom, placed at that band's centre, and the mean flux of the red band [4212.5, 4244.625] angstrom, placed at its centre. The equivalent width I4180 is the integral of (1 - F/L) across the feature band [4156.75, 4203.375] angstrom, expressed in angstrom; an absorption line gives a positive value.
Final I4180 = 2.0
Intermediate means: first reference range 0.837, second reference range 0.815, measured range 0.786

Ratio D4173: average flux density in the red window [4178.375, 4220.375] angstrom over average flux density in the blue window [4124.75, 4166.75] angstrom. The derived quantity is 1.0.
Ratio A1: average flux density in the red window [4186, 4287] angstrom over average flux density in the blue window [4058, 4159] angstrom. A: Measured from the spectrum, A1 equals 1.0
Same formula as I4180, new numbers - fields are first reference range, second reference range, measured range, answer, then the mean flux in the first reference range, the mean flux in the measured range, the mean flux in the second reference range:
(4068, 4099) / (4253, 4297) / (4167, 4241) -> 2.05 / 0.826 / 0.806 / 0.831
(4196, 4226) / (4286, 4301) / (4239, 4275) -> -3.04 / 0.824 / 0.865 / 0.778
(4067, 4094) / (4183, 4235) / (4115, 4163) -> 1.77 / 0.828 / 0.791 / 0.815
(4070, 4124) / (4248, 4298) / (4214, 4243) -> 0.64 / 0.813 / 0.809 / 0.833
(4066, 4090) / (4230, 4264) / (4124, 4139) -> 0.72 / 0.819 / 0.793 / 0.861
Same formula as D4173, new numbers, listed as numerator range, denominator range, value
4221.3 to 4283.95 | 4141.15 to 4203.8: 1.08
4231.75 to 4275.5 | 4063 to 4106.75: 1.07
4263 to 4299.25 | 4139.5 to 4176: 1.08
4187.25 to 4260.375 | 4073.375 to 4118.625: 1.02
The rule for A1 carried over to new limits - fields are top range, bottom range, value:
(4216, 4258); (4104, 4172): 1.05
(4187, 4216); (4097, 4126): 1.03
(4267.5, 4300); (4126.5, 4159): 1.02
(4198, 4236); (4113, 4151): 1.02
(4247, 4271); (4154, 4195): 1.12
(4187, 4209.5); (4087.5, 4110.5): 1.00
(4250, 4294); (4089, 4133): 1.05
